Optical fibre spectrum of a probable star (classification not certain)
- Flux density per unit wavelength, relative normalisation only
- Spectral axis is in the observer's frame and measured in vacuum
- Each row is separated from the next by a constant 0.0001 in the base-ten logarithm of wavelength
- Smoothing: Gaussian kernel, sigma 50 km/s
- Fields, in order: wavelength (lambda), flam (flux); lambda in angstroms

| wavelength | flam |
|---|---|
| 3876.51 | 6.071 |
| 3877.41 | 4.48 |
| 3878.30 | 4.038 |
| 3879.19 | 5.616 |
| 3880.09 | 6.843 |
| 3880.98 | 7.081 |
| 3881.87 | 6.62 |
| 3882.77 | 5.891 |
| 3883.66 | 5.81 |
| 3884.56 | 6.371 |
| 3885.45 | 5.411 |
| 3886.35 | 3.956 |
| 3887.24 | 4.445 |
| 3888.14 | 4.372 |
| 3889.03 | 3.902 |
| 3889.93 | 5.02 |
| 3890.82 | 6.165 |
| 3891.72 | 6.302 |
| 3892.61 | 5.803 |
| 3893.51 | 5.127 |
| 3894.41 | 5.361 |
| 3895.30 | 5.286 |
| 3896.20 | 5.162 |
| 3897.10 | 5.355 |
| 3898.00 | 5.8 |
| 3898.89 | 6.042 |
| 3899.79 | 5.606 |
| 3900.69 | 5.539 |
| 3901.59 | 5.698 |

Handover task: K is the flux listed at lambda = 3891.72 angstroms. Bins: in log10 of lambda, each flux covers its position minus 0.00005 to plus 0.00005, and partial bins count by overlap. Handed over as 6.302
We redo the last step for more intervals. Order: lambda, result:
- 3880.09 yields 6.843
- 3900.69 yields 5.539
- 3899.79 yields 5.606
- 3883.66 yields 5.81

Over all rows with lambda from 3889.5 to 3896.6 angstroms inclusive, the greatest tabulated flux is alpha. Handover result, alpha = 6.302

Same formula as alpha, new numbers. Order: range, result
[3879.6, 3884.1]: 7.081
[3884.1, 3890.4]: 6.371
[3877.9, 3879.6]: 5.616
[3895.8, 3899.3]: 6.042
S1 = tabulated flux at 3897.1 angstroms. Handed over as 5.355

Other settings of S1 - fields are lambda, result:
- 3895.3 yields 5.286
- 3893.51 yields 5.127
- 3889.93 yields 5.02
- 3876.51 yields 6.071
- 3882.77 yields 5.891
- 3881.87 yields 6.62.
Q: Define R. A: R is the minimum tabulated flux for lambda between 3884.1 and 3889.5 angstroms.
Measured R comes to 3.902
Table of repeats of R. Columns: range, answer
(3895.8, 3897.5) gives 5.162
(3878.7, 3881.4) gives 5.616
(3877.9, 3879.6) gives 4.038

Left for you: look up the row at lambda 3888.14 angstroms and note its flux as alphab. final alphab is 4.372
